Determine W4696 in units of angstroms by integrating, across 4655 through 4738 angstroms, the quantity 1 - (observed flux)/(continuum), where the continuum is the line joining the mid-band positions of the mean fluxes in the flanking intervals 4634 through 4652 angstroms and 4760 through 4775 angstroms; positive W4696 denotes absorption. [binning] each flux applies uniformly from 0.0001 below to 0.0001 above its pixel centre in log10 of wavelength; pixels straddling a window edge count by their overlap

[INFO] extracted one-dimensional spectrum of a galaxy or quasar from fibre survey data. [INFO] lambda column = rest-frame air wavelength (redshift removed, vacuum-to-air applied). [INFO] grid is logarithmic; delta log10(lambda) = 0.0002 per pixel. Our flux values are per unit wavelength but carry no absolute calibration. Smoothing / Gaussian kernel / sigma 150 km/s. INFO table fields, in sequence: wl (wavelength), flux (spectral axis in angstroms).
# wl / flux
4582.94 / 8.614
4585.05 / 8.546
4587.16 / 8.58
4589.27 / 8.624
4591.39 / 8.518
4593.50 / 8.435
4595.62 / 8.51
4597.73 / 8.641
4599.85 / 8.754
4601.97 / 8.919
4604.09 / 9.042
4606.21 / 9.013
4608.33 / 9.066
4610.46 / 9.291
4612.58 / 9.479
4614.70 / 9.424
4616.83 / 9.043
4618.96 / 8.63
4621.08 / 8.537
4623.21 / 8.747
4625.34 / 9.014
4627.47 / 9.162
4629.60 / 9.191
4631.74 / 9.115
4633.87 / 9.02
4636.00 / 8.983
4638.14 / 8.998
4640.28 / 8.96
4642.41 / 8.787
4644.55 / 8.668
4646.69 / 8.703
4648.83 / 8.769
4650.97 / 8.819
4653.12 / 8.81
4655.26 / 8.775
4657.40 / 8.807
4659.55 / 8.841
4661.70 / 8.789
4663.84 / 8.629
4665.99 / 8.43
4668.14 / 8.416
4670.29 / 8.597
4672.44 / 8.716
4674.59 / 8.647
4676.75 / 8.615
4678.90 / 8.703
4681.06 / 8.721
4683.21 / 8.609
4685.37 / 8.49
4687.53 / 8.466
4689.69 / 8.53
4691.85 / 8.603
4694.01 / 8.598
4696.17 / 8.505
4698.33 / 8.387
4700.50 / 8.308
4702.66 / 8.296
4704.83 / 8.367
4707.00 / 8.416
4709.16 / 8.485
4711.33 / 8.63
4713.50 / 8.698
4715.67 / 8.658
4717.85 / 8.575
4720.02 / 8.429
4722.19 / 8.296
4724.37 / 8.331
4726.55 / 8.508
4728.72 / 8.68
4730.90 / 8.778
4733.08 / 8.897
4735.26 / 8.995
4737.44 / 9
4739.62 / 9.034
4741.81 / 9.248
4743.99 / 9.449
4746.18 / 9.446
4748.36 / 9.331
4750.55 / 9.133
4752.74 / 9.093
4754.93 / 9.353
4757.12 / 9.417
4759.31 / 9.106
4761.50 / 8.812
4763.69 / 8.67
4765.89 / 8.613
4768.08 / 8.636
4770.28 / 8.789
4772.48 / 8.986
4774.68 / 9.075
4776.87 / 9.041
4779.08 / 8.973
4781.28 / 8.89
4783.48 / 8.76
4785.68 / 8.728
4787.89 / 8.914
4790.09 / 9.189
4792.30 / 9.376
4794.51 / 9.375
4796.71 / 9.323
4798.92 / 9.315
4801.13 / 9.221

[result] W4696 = 2.2 angstroms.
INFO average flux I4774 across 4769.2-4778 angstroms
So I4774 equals 8.97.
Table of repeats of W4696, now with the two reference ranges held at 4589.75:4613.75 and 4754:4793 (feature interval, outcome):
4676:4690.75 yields 0.5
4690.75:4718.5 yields 1.3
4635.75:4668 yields 0.5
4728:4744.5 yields -0.1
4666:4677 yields 0.4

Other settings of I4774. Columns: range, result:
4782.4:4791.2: 8.9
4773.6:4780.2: 9.03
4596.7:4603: 8.77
